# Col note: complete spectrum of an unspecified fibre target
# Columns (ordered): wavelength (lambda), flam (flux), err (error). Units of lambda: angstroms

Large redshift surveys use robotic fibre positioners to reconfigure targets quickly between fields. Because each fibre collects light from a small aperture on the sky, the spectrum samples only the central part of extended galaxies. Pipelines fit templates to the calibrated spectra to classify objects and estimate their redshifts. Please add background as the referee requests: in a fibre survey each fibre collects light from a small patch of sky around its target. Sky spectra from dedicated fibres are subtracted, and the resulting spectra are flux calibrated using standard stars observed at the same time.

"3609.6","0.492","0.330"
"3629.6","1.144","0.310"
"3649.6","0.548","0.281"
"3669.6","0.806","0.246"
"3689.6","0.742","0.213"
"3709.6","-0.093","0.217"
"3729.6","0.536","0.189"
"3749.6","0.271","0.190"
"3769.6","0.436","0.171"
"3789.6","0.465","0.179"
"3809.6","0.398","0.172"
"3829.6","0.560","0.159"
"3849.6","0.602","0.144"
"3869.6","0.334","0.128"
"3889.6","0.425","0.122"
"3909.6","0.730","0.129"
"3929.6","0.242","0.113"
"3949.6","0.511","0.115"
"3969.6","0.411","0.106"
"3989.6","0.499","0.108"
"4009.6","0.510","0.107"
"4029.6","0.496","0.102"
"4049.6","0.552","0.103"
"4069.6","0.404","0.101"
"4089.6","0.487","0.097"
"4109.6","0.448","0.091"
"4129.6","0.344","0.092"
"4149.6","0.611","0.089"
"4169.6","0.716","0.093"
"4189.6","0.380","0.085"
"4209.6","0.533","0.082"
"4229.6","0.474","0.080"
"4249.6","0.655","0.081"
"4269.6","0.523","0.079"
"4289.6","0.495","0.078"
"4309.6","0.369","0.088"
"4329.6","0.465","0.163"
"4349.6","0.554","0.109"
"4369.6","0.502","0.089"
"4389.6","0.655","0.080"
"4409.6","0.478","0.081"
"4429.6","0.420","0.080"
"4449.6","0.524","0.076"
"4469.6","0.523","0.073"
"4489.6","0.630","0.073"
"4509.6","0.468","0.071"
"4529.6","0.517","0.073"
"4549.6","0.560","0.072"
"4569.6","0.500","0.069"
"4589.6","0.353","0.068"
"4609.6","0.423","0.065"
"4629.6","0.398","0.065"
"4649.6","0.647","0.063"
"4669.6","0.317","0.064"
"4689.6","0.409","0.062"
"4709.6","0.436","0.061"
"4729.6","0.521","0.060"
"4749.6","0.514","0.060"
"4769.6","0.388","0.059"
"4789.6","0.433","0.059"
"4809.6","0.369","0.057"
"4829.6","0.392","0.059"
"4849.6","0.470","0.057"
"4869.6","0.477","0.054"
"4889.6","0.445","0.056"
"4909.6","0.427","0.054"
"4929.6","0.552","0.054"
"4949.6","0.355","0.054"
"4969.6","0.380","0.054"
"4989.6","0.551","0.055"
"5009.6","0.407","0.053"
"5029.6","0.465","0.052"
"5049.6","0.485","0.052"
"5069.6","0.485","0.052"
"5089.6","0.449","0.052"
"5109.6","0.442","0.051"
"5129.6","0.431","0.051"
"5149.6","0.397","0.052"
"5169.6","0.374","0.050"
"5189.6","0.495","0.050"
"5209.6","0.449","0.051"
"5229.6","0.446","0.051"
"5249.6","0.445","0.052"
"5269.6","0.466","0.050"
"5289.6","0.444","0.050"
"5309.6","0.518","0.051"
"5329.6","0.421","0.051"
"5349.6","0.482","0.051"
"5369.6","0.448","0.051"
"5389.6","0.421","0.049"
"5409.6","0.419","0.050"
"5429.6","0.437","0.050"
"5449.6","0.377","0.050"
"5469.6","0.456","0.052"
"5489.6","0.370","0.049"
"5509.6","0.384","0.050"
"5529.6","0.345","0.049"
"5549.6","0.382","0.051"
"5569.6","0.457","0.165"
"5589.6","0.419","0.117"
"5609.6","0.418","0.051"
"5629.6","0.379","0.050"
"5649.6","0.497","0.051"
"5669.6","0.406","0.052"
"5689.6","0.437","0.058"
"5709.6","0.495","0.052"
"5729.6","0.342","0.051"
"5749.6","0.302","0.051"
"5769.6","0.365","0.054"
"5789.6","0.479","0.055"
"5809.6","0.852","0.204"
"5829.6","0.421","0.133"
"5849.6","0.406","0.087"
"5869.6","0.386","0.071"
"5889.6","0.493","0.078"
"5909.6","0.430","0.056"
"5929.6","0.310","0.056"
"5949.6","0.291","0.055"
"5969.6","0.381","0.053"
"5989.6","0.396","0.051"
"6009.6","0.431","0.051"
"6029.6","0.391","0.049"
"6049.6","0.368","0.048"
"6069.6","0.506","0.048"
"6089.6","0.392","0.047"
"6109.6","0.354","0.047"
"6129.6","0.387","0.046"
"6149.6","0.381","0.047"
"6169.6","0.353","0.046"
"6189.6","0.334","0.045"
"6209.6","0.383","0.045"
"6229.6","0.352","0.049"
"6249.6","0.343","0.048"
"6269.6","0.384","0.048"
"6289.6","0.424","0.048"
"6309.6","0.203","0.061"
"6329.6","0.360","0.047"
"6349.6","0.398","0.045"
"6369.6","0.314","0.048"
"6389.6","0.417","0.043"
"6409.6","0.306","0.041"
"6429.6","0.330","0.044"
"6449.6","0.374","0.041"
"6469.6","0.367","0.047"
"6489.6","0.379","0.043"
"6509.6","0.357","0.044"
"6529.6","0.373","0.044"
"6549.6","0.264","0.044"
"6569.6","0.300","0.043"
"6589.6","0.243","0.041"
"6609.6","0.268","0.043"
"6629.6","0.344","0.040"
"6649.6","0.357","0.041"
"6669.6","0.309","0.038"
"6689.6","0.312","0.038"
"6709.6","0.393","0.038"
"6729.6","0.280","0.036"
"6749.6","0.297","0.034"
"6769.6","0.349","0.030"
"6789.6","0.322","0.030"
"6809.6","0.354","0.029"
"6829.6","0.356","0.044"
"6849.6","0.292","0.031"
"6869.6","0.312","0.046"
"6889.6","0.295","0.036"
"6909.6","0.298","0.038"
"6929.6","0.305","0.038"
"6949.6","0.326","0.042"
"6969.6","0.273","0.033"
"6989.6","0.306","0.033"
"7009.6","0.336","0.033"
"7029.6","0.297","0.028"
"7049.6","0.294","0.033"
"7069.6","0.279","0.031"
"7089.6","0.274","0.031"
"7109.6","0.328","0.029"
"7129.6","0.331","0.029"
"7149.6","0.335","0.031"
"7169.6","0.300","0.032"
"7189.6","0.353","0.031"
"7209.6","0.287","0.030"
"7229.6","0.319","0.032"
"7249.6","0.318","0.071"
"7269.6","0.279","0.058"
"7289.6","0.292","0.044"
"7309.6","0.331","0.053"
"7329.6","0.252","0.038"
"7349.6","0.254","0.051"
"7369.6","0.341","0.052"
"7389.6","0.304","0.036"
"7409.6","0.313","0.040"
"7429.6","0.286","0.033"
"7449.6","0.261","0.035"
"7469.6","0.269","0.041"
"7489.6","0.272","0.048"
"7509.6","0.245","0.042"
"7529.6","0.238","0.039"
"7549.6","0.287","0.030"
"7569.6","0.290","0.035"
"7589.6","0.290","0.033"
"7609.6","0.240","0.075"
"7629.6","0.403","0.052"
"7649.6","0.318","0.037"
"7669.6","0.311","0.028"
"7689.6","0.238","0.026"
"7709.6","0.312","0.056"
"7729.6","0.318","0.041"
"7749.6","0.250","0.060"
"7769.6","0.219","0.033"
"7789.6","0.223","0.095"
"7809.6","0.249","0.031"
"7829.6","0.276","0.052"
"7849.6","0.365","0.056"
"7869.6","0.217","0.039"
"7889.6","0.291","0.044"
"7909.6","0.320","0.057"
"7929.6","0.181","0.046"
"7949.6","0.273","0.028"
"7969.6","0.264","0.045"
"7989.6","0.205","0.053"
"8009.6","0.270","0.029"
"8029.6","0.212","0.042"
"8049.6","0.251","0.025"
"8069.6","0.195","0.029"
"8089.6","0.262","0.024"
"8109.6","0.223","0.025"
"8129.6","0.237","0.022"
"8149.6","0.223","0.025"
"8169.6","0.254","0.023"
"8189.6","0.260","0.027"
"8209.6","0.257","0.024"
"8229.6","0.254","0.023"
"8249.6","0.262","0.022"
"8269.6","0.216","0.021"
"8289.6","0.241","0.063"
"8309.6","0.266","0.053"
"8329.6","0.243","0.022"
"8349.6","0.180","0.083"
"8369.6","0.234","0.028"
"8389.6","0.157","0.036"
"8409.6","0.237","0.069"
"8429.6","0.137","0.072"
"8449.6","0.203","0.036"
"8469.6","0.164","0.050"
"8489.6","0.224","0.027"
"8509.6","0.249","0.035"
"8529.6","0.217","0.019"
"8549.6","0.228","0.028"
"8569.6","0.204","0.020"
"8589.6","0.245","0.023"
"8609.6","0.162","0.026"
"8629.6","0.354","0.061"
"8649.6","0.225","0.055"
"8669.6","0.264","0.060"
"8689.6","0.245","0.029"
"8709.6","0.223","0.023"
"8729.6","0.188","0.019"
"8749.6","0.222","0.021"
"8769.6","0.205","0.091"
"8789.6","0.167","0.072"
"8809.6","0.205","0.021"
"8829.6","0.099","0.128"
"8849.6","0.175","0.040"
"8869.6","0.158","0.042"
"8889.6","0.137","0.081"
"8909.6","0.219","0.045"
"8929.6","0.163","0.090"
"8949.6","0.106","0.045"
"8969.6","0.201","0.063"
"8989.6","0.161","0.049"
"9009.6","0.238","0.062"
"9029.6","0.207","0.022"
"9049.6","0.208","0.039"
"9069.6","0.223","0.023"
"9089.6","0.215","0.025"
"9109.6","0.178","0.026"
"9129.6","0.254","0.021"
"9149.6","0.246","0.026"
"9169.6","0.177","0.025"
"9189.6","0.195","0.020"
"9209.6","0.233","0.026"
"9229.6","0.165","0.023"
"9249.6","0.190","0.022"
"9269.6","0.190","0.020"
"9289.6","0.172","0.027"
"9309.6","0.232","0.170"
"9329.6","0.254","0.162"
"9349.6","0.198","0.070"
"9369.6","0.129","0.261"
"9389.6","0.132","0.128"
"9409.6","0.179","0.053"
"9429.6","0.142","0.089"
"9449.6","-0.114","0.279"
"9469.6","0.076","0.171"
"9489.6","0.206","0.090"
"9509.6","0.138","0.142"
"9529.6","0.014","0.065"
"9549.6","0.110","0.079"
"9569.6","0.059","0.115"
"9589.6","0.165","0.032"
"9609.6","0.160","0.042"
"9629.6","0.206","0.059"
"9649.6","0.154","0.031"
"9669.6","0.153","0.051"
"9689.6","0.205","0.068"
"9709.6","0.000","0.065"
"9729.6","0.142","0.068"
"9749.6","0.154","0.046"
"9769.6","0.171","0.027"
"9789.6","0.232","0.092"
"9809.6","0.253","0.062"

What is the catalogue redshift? 1.53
